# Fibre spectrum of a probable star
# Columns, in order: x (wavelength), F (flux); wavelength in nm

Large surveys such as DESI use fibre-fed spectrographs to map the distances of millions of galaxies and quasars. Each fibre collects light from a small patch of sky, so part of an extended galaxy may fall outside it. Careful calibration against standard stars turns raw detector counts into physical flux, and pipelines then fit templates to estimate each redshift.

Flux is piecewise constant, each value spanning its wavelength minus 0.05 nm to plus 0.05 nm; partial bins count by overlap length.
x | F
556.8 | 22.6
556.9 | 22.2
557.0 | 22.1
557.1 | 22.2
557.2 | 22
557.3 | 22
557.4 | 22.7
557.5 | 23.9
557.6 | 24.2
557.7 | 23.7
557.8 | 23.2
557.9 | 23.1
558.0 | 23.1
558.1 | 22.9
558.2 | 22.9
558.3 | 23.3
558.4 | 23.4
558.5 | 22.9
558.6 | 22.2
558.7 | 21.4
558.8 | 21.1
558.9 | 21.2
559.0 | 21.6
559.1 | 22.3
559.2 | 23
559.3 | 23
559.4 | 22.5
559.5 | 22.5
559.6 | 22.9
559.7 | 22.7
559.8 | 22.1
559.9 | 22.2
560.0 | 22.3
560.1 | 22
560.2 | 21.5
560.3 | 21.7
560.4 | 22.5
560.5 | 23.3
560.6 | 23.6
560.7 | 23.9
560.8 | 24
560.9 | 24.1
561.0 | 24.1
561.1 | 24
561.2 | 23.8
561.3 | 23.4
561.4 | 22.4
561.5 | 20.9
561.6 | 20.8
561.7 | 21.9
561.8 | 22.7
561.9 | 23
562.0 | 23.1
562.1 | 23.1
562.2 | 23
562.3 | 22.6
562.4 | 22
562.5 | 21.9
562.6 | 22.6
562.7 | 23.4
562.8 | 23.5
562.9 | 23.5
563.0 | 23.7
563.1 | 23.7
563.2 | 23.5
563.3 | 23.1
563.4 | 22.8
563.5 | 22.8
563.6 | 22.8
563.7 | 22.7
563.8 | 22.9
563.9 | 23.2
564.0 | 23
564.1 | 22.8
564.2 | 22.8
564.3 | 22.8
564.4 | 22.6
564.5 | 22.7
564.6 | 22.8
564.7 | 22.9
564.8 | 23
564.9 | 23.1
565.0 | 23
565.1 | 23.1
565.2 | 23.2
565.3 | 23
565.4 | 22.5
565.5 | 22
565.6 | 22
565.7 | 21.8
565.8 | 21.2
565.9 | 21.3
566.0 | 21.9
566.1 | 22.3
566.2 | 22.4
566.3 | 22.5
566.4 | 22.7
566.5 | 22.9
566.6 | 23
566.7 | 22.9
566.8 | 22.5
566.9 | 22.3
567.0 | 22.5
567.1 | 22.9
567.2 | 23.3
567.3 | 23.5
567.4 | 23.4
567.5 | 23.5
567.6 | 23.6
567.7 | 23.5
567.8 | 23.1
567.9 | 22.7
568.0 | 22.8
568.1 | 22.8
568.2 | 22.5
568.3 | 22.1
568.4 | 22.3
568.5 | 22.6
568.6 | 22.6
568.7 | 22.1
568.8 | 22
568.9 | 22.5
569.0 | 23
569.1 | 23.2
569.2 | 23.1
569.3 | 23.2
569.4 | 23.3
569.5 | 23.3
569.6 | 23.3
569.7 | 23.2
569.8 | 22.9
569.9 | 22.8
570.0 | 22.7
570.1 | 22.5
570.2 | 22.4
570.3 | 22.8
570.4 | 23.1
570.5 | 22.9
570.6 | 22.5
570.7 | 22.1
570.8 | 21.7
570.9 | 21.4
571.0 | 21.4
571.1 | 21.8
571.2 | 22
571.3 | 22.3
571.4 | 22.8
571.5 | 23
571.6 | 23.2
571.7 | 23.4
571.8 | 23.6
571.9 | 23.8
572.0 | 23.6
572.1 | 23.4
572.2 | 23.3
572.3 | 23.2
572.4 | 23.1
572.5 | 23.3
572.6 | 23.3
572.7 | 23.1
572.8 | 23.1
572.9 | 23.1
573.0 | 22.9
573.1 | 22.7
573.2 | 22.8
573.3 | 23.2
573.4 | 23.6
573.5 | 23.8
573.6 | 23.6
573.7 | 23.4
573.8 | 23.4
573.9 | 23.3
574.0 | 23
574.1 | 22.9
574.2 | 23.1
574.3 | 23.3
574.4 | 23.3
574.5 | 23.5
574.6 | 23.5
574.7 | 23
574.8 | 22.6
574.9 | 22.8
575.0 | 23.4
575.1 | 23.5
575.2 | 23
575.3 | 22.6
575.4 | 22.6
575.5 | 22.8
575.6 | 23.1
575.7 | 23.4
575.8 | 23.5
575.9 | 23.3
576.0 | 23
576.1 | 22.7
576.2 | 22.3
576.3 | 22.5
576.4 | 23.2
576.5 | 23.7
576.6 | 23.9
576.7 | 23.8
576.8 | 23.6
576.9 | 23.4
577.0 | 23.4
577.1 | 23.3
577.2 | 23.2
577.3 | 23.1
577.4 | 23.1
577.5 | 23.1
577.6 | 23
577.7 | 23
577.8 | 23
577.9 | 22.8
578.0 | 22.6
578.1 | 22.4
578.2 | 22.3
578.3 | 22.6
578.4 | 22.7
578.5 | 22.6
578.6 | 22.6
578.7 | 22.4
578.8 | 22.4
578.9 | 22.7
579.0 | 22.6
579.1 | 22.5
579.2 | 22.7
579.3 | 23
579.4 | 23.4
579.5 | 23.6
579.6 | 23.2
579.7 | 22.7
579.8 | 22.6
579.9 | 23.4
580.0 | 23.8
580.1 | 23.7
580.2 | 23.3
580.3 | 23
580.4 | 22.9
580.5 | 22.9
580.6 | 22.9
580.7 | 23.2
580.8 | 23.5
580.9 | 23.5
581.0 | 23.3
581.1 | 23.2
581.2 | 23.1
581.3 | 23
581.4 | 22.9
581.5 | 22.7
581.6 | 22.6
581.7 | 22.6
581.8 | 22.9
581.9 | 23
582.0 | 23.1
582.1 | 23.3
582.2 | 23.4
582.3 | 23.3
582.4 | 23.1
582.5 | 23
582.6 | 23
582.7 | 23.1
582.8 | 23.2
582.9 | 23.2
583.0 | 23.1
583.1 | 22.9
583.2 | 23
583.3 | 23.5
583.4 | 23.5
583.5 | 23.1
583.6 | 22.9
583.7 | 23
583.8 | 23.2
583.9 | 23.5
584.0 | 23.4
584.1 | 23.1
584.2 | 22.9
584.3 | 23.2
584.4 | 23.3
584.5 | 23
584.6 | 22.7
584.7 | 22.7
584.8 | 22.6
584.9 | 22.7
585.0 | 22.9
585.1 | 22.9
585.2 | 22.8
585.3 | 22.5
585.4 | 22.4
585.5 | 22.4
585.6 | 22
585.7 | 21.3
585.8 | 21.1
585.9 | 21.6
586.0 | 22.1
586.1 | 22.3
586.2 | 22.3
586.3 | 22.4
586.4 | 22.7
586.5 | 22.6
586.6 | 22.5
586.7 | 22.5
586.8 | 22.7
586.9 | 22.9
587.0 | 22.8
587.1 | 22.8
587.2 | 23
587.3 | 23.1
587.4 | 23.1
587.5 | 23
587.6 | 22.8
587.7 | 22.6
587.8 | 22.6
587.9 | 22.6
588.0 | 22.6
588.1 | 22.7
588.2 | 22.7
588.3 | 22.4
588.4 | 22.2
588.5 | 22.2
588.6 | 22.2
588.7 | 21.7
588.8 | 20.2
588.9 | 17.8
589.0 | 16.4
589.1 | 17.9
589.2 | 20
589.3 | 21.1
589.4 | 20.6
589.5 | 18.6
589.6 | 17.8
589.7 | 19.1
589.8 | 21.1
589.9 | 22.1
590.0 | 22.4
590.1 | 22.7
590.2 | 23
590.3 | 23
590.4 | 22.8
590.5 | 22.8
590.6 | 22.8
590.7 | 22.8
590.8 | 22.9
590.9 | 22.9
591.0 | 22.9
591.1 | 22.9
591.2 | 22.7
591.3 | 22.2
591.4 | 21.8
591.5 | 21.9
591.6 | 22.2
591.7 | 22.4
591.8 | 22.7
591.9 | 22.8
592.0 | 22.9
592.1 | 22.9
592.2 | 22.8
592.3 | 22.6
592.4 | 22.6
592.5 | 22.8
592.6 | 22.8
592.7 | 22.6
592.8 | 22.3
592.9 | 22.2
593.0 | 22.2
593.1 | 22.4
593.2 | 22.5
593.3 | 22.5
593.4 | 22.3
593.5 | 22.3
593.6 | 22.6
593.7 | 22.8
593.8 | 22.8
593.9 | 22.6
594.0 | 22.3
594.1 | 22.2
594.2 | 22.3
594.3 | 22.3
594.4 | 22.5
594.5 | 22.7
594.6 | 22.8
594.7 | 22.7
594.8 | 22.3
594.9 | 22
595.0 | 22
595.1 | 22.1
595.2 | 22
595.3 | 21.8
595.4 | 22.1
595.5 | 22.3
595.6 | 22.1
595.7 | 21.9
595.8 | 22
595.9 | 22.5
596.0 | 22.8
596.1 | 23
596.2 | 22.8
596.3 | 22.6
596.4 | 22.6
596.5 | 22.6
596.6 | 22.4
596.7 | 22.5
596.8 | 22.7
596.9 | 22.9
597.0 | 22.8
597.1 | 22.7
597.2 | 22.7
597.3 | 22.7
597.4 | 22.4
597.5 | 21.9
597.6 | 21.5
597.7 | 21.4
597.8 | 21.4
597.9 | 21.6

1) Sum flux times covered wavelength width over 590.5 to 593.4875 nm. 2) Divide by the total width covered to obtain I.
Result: 22.6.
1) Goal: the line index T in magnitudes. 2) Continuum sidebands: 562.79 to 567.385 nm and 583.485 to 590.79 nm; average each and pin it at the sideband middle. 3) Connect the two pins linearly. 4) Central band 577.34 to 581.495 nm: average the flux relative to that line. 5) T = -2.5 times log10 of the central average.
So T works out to -0.03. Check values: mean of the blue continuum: 22.8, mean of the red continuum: 22.1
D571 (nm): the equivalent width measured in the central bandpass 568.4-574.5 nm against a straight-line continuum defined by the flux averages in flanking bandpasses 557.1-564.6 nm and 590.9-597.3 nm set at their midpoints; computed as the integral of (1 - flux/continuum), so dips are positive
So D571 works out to -0.06 nm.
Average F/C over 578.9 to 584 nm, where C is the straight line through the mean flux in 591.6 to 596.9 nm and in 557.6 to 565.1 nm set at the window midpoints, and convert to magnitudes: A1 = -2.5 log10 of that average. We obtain -0.02 mag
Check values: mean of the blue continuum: 22.8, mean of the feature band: 23.1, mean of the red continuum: 22.5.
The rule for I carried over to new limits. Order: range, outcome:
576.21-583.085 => 23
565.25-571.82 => 22.6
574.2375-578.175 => 23.1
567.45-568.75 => 22.8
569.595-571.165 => 22.4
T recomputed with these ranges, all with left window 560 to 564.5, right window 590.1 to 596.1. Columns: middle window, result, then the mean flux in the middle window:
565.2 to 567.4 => 0.02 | 22.5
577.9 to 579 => 0.01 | 22.5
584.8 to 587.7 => 0.00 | 22.5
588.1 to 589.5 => 0.10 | 20.6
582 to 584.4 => -0.03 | 23.2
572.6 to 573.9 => -0.02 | 23.2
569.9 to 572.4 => 0.00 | 22.7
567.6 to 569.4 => 0.00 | 22.8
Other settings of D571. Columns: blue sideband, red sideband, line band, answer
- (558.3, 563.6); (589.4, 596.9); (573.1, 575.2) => -0.063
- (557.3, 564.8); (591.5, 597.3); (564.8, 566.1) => 0.023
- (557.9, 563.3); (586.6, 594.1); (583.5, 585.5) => -0.064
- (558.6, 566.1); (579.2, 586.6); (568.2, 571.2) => 0.025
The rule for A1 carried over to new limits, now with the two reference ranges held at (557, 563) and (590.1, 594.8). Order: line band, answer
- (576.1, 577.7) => -0.027 mag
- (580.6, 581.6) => -0.023 mag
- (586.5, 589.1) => 0.029 mag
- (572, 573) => -0.026 mag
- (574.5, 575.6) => -0.017 mag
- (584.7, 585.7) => 0.005 mag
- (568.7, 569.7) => -0.013 mag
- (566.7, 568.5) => -0.009 mag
